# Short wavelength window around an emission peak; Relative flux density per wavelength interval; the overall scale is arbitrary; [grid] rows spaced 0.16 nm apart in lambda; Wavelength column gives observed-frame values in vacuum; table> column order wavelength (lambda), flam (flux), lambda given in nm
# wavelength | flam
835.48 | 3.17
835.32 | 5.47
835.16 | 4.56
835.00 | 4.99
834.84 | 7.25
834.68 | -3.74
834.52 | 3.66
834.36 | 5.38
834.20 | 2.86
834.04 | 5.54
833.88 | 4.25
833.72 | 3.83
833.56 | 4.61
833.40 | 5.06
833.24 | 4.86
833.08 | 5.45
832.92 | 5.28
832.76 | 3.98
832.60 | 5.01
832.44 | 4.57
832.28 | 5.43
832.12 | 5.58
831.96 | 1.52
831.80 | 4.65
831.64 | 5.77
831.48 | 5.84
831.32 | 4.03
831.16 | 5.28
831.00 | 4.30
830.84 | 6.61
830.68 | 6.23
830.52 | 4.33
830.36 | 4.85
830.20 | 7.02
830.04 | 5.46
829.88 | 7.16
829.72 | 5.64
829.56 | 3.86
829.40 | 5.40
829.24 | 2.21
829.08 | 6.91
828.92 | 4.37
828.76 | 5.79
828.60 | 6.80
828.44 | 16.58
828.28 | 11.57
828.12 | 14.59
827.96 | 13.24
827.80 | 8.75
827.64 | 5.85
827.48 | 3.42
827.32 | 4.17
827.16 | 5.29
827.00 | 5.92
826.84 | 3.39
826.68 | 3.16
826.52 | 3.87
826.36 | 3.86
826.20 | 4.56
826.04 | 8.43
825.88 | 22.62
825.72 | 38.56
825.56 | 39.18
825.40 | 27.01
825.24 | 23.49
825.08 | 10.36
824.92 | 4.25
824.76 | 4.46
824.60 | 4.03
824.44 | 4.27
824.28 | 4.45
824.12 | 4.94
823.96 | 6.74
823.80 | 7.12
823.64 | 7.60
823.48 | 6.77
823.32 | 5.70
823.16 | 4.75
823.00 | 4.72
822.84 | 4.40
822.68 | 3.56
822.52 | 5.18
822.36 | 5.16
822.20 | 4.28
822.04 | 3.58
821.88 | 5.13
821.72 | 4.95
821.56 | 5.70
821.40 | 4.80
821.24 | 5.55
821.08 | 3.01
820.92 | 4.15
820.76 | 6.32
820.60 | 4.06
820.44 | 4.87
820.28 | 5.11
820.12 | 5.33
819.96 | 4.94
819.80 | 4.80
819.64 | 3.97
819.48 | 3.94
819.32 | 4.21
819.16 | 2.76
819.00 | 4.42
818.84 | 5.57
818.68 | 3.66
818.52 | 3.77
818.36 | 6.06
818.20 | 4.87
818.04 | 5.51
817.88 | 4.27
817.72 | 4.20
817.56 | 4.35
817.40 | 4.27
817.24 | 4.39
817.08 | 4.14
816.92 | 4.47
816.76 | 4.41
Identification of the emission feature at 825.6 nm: H-alpha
